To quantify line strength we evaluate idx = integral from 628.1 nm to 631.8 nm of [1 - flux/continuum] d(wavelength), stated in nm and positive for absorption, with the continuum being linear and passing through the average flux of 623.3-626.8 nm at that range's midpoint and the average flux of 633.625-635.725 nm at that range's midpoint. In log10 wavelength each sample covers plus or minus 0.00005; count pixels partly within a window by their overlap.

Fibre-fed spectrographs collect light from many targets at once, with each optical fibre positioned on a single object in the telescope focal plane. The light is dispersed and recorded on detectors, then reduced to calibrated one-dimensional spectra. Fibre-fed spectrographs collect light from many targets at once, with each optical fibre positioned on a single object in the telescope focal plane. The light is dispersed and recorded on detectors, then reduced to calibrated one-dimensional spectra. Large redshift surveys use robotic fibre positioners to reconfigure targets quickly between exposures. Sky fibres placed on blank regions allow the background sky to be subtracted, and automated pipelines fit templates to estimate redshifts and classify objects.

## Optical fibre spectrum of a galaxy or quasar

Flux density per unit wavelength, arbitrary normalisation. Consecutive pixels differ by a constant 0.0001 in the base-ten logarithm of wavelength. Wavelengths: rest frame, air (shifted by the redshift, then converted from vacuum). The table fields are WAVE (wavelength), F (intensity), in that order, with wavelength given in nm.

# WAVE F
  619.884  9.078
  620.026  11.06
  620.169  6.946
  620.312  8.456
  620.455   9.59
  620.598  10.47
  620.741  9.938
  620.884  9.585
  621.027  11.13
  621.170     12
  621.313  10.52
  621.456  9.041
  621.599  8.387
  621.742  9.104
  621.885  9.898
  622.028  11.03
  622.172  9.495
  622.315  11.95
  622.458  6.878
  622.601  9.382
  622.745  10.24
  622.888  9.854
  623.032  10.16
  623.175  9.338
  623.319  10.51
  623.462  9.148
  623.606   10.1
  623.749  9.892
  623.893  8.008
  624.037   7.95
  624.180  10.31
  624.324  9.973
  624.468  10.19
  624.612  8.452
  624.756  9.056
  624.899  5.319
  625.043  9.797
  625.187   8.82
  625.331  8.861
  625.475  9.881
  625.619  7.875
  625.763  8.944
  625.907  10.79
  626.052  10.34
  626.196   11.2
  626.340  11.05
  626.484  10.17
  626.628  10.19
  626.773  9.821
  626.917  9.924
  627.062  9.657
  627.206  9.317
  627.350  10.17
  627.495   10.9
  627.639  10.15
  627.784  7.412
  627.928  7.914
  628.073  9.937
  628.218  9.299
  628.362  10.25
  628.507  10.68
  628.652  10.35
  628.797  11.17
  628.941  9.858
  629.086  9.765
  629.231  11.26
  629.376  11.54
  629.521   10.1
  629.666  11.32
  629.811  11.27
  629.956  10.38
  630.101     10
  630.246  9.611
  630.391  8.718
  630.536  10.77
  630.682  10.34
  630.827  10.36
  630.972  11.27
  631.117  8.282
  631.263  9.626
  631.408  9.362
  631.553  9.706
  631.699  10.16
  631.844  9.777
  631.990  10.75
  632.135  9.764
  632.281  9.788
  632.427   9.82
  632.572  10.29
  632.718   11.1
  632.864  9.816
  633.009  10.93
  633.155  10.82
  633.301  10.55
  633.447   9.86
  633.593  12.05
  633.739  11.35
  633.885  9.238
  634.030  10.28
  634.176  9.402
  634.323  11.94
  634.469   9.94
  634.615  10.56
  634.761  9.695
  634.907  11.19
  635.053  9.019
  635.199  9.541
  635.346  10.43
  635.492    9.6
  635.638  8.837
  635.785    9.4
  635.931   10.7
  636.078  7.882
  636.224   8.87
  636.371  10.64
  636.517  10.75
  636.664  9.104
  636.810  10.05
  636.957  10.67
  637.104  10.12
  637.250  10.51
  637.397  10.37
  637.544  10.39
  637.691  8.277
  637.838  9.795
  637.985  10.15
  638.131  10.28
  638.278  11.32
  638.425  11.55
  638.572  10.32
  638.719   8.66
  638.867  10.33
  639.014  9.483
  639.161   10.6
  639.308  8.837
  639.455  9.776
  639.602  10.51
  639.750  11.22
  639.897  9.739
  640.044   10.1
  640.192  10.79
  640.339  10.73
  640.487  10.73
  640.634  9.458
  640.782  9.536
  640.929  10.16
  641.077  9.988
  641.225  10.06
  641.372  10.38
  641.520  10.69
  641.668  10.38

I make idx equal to -0.16 nm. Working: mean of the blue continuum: 9.45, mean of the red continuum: 10.1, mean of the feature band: 10.2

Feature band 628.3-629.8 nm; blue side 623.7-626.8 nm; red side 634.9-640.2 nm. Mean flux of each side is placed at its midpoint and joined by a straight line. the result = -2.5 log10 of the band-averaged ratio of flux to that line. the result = -0.12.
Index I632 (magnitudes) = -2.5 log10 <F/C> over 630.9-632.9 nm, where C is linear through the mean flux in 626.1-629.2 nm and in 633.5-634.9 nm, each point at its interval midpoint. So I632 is 0.04 mag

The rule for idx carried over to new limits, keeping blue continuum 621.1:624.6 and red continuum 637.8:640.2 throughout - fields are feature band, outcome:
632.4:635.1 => -0.11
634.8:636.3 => 0.08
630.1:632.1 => 0.01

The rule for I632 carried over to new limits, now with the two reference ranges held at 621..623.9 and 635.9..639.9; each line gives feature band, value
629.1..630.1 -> -0.10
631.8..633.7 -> -0.05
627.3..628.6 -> 0.03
